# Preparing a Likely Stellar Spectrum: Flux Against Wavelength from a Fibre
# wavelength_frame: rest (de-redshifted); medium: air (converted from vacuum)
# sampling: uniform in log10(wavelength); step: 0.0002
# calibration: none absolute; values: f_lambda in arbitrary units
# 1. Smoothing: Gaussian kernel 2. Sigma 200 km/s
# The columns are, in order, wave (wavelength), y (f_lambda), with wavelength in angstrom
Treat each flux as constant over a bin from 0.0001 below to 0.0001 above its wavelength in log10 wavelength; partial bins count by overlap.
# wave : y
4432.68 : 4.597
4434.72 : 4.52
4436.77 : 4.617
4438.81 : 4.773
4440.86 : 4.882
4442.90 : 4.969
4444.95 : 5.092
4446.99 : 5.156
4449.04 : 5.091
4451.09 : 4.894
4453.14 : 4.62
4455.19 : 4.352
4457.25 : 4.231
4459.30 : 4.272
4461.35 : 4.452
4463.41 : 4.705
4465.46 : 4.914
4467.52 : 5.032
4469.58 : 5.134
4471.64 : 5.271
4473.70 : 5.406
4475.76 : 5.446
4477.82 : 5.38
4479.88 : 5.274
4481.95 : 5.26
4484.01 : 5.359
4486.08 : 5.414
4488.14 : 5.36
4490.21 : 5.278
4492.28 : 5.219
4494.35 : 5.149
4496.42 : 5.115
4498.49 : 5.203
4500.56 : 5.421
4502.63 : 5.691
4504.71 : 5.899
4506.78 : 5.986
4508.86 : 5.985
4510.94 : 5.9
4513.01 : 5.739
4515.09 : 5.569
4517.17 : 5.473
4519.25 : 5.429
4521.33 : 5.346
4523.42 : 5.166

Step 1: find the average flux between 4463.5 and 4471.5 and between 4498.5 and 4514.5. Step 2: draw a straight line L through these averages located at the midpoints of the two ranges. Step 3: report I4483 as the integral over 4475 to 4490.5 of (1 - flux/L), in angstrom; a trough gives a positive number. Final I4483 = -0.12 angstrom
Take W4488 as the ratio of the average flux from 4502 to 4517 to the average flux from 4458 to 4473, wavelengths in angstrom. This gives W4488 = 1.20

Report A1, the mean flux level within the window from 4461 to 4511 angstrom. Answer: 5.33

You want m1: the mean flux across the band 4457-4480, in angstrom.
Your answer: 4.97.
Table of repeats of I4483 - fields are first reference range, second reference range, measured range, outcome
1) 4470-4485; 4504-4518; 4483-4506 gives 0.78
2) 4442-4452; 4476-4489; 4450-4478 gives 1.85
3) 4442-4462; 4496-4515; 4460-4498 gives 0.22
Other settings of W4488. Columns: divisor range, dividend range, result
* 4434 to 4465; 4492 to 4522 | 1.18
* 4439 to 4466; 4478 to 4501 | 1.11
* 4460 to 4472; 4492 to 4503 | 1.08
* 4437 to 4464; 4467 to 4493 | 1.12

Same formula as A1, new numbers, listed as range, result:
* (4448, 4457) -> 4.69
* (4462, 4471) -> 4.94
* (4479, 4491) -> 5.32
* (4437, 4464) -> 4.73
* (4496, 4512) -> 5.67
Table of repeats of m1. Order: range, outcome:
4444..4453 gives 5.02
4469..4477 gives 5.33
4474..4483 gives 5.35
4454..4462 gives 4.33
